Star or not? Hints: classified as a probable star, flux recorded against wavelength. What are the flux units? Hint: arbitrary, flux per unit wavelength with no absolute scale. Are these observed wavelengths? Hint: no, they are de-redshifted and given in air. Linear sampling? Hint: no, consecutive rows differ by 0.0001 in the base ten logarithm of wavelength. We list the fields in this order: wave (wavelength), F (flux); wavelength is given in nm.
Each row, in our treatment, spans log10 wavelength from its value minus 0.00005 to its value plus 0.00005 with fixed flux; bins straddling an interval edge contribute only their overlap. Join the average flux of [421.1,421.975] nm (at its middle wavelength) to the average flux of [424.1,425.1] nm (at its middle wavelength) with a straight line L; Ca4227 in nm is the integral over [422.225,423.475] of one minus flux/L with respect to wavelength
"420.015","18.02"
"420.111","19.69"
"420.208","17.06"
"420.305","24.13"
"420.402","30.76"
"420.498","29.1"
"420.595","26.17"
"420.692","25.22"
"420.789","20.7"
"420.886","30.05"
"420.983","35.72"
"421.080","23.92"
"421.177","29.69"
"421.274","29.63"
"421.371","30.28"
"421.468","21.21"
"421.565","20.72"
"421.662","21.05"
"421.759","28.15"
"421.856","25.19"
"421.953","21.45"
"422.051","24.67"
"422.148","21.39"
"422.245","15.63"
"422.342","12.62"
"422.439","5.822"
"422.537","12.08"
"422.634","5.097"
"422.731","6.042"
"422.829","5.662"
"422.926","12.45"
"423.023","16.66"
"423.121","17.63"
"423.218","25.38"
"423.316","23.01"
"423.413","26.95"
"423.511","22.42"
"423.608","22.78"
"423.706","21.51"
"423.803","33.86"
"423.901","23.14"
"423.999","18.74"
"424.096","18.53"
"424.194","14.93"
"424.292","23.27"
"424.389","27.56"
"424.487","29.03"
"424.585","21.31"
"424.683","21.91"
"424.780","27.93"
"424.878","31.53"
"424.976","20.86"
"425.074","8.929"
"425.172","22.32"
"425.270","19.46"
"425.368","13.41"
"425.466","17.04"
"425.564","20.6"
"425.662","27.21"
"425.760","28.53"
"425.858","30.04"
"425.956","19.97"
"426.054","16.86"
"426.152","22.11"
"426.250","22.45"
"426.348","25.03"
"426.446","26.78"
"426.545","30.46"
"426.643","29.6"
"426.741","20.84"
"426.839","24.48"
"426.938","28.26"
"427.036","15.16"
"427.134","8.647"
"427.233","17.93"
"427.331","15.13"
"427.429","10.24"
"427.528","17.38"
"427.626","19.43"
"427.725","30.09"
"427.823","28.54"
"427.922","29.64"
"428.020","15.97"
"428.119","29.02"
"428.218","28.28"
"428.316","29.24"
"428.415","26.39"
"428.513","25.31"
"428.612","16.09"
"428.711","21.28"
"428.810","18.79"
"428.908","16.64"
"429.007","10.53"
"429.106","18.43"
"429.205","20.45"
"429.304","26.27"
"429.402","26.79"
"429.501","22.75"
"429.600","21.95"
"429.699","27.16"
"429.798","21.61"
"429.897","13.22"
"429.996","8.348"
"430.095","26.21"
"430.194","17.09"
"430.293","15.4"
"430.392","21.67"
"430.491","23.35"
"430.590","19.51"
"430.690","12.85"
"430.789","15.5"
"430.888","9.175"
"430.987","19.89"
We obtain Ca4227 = 0.51 nm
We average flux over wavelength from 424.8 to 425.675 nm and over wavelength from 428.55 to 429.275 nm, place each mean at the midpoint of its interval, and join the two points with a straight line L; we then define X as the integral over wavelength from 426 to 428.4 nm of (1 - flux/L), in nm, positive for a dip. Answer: -0.48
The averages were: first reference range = 20.1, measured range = 22.6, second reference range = 17.8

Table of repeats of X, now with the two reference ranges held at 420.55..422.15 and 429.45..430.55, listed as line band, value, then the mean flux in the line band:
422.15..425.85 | 0.64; 19.7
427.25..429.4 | -0.06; 21.6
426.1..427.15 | -0.06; 23.5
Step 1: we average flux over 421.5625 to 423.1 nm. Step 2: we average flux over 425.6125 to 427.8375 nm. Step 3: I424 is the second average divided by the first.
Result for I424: 1.41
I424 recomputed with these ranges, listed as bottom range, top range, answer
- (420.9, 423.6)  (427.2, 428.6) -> 1.14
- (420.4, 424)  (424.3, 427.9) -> 1.03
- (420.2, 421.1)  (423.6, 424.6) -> 0.87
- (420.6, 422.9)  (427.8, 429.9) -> 1.10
